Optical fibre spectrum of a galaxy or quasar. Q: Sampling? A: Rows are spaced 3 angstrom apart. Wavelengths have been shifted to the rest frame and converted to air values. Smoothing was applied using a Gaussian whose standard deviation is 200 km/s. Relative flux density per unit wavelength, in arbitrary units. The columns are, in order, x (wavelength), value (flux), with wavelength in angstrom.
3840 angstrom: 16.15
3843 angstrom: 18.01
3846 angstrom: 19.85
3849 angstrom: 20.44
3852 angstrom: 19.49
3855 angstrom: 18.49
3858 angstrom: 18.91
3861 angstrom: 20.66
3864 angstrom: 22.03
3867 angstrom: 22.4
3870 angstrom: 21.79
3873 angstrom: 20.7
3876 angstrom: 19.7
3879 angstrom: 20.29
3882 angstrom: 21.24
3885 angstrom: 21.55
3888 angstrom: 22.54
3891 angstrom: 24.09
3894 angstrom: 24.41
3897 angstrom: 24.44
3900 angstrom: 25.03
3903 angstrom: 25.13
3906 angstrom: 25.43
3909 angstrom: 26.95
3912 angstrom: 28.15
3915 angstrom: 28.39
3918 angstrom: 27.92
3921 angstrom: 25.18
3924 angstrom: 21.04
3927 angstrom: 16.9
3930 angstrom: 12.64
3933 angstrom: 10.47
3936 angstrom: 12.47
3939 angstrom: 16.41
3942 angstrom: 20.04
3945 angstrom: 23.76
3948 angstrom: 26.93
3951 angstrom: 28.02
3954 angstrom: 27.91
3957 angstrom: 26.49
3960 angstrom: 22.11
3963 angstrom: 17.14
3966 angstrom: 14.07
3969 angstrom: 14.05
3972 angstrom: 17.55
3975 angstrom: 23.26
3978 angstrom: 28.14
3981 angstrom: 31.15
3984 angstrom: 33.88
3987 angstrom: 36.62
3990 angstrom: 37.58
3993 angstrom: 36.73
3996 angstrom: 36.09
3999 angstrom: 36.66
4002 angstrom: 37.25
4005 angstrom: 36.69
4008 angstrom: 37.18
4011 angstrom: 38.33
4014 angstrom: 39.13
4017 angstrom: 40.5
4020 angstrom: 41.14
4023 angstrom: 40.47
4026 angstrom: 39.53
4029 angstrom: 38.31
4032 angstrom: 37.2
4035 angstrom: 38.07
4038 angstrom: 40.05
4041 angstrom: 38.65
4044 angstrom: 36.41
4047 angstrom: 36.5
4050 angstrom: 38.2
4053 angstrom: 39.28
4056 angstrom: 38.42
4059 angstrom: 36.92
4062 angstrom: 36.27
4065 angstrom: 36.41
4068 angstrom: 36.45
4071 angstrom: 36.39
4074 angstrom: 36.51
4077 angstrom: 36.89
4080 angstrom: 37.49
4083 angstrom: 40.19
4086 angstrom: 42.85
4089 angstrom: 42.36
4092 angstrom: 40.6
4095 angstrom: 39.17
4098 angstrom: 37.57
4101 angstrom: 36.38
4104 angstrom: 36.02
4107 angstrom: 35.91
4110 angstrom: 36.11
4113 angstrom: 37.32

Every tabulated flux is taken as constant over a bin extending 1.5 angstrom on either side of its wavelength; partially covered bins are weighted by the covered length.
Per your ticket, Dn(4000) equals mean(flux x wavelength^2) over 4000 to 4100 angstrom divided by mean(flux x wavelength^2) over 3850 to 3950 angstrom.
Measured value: 1.9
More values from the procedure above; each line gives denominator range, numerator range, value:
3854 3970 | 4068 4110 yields 1.92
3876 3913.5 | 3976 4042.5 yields 1.64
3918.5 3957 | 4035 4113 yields 1.97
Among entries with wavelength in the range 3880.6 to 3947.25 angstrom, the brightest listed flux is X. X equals 28.39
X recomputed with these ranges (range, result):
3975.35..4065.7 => 41.14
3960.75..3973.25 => 17.55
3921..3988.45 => 36.62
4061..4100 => 42.85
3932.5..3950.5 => 26.93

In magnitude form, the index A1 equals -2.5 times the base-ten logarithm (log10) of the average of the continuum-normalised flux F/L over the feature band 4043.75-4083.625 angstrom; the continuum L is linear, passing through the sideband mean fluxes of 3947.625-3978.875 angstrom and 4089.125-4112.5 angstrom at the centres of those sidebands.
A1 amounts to -0.119 mag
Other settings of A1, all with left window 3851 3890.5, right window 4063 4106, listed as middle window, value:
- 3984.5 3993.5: -0.20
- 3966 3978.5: 0.44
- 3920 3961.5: 0.27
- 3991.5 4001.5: -0.18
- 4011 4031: -0.20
